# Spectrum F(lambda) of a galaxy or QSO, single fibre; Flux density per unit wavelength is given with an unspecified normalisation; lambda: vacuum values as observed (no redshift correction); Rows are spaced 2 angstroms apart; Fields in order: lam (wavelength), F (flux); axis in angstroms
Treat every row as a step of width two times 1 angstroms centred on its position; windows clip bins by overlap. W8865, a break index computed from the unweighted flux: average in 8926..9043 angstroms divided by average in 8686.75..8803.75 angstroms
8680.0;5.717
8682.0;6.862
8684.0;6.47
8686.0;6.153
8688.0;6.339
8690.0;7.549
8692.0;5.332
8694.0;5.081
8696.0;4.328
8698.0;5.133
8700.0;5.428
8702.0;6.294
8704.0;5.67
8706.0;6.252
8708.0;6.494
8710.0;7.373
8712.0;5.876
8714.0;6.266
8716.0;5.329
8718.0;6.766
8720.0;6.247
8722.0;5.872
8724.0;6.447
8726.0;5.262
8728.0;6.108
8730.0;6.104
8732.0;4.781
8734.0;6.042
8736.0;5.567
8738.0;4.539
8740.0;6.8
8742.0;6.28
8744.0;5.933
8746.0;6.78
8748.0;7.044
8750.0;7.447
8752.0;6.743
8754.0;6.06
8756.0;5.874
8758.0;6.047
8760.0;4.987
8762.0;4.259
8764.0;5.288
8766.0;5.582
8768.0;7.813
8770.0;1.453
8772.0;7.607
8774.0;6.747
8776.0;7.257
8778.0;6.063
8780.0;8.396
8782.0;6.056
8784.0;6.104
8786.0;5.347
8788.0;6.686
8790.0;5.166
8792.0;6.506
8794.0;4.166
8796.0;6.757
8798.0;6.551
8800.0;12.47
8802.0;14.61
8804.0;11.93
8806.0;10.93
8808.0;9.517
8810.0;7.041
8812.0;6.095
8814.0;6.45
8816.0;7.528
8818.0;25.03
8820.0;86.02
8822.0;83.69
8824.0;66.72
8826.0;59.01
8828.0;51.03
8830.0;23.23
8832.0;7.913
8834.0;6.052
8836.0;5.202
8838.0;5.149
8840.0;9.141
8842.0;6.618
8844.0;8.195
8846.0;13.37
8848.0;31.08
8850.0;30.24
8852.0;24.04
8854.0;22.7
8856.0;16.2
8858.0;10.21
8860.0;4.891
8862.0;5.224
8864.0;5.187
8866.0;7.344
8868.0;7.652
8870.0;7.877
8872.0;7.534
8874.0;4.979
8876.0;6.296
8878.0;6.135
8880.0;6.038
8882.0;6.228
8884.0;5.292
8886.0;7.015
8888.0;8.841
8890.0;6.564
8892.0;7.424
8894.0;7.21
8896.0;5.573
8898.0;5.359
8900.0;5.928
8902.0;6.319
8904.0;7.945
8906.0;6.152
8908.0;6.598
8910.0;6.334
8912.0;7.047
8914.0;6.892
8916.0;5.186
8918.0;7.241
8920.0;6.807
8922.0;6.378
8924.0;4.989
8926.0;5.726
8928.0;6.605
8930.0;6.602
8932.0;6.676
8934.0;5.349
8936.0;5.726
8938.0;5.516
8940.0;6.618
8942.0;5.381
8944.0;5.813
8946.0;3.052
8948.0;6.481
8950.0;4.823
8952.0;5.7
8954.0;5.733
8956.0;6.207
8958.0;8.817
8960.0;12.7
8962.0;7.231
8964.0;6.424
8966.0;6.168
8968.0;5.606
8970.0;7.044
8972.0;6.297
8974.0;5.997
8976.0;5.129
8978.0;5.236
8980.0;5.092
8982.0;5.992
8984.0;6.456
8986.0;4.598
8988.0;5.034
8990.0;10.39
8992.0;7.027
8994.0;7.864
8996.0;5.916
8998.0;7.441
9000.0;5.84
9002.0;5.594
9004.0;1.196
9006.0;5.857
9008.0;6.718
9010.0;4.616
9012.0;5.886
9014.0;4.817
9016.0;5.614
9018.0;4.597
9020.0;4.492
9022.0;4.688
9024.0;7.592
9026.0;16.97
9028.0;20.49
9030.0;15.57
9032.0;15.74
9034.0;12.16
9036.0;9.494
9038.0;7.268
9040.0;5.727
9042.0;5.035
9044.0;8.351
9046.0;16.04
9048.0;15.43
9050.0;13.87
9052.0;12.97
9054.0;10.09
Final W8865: 1.11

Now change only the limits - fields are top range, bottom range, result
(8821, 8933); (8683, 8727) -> 2.14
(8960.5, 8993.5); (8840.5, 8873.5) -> 0.49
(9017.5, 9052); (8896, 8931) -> 1.73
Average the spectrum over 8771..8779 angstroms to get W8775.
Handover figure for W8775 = 6.92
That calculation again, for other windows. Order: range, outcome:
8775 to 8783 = 6.94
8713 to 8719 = 6.12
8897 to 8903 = 5.87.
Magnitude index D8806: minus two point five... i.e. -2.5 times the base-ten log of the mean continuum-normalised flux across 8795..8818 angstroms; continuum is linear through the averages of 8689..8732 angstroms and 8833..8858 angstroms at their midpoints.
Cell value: 0.23 mag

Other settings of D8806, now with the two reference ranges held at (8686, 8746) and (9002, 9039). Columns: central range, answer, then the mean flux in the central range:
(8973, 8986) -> 0.41 mag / 5.57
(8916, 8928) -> 0.23 mag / 6.17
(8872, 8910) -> 0.14 mag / 6.46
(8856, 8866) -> -0.05 mag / 7.46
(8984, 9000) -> 0.21 mag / 6.8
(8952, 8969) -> 0.10 mag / 7.26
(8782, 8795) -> 0.15 mag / 5.69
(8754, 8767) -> 0.17 mag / 5.39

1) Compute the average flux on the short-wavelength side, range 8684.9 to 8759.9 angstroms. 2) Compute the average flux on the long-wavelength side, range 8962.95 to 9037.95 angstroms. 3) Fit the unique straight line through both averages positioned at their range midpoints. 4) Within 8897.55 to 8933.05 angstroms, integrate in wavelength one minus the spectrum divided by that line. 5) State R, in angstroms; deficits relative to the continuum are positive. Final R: 2.8 angstroms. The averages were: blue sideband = 6.03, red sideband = 7.34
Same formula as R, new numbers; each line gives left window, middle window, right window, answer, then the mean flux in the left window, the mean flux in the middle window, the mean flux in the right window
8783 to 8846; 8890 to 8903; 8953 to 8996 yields 6.4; 18.5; 6.32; 6.7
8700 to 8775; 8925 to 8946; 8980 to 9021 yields -0.1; 5.99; 5.86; 5.78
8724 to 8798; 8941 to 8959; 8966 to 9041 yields 3.2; 6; 5.78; 7.34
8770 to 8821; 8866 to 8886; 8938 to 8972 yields 5.3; 11.3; 6.52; 6.45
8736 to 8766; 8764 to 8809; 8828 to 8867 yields 7.7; 5.98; 7.39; 13.7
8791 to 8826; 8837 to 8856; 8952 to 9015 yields 2.4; 22.9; 16.7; 6.28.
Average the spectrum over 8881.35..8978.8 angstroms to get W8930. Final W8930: 6.37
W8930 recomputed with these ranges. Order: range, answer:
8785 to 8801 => 6.71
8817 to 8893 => 18.5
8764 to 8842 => 16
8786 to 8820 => 11.4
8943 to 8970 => 6.54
